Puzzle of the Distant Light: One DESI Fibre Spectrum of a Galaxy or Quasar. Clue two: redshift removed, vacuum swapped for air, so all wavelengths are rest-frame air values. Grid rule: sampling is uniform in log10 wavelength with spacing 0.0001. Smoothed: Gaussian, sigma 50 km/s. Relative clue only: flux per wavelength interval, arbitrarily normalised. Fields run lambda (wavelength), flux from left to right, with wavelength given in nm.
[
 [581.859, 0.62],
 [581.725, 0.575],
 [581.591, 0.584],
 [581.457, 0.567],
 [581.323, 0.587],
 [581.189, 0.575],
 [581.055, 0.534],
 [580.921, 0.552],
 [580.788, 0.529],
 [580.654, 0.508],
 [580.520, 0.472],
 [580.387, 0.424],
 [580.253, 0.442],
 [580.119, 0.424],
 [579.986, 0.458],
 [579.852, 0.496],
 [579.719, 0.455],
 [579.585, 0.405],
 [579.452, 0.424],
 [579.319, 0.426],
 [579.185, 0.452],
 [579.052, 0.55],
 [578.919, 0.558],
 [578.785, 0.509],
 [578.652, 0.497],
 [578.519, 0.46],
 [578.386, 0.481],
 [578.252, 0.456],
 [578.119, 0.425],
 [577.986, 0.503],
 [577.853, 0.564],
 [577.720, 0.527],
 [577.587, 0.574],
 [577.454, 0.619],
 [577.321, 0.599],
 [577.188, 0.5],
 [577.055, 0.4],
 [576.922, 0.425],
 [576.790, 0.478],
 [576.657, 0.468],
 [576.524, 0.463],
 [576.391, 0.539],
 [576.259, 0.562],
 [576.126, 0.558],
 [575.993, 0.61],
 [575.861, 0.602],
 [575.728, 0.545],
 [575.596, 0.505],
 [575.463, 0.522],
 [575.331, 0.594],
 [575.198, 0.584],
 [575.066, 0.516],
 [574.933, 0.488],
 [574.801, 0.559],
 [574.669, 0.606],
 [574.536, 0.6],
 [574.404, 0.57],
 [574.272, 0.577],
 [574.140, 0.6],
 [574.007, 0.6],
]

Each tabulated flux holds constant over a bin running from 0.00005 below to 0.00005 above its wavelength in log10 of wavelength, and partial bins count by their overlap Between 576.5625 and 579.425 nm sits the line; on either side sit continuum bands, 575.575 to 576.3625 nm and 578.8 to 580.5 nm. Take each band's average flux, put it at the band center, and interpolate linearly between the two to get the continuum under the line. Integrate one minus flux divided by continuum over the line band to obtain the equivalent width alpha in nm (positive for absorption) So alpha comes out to 0.06 nm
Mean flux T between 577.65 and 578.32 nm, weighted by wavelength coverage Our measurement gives 0.495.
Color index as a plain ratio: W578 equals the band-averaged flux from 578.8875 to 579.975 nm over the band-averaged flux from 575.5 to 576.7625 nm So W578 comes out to 0.87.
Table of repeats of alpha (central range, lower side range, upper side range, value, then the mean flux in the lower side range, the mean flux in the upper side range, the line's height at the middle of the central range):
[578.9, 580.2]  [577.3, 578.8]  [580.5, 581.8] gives 0.17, 0.516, 0.551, 0.533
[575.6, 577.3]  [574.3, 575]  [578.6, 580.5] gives 0.05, 0.565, 0.466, 0.529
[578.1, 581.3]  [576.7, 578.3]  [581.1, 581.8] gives 0.37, 0.506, 0.576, 0.545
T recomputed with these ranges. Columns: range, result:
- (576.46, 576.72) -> 0.465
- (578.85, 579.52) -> 0.482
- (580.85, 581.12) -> 0.544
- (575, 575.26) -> 0.55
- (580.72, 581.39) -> 0.555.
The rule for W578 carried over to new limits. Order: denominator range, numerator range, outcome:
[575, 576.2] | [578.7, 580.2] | 0.84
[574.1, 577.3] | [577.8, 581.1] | 0.89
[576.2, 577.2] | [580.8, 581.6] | 1.18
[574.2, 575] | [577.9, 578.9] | 0.85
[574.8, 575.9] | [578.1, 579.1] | 0.91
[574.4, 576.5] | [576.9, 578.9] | 0.91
